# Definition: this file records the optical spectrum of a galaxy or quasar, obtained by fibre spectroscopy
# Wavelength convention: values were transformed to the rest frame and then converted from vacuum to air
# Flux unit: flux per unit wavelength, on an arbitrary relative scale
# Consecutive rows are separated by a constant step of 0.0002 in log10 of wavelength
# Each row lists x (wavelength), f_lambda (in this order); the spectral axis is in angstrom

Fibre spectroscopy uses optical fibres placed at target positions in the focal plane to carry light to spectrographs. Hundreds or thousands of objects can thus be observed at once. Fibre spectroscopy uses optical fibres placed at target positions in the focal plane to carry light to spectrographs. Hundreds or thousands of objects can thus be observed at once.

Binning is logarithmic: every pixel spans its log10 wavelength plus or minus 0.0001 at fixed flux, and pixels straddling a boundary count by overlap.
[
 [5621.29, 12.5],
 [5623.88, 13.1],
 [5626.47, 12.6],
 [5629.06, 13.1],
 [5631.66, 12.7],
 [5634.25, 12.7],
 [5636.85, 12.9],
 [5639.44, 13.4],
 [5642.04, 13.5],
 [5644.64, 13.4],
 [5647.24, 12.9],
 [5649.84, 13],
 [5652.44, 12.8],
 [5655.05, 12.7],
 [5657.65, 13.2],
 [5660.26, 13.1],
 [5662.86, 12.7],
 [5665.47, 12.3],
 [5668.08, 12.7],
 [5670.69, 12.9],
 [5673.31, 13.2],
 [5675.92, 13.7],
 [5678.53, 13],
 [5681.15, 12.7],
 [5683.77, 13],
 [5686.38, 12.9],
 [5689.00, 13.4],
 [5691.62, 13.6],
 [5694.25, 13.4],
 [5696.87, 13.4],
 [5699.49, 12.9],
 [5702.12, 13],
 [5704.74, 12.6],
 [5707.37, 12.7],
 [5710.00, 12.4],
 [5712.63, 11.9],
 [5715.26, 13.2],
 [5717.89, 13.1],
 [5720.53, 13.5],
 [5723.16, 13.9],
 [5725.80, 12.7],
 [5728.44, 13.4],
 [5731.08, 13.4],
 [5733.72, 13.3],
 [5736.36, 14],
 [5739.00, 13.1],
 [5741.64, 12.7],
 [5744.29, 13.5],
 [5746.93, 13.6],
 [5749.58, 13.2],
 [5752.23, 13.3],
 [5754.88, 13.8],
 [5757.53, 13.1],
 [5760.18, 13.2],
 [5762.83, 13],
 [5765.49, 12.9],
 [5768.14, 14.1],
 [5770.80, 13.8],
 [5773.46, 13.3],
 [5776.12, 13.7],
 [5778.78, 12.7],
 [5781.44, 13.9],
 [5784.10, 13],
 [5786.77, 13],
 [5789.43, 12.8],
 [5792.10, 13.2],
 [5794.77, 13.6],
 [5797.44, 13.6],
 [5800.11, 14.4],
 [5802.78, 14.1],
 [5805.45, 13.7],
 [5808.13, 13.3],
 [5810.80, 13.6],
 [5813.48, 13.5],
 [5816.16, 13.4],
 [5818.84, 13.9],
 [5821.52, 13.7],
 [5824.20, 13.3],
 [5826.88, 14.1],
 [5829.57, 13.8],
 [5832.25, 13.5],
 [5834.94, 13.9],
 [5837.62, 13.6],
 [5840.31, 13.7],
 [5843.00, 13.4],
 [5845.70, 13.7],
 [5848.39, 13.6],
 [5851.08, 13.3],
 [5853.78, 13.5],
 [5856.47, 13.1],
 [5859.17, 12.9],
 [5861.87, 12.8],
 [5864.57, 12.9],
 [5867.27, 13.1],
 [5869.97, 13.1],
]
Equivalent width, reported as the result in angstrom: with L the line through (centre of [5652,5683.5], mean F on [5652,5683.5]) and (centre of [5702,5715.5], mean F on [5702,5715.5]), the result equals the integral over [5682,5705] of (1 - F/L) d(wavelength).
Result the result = -0.83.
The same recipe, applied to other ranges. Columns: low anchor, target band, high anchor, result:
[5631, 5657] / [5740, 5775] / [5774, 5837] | 0.1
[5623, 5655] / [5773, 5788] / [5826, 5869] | 0.0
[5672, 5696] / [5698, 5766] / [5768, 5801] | 0.9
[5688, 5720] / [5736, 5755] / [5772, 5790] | -0.3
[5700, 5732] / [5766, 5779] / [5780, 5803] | -0.2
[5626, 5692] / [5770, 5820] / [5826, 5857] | -0.2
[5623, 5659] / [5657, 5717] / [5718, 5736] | 1.1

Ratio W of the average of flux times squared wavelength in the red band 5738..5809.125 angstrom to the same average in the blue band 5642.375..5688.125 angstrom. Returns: 1.1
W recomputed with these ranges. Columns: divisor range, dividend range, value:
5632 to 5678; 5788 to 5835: 1.11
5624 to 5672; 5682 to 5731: 1.03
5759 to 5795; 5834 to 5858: 1.04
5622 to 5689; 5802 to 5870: 1.11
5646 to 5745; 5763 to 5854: 1.08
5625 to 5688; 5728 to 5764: 1.06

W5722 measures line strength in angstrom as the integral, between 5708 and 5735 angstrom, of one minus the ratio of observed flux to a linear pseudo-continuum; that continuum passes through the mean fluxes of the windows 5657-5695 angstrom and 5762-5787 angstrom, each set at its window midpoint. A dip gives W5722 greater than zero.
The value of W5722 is 0.24 angstrom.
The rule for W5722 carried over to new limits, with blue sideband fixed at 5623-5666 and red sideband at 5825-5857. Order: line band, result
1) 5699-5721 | 0.7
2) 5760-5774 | 0.0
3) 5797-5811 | -0.3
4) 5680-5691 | 0.0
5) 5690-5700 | -0.2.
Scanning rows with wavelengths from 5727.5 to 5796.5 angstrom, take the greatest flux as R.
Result 14.1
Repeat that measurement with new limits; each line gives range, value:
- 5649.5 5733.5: 13.9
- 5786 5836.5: 14.4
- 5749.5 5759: 13.8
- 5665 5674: 13.2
